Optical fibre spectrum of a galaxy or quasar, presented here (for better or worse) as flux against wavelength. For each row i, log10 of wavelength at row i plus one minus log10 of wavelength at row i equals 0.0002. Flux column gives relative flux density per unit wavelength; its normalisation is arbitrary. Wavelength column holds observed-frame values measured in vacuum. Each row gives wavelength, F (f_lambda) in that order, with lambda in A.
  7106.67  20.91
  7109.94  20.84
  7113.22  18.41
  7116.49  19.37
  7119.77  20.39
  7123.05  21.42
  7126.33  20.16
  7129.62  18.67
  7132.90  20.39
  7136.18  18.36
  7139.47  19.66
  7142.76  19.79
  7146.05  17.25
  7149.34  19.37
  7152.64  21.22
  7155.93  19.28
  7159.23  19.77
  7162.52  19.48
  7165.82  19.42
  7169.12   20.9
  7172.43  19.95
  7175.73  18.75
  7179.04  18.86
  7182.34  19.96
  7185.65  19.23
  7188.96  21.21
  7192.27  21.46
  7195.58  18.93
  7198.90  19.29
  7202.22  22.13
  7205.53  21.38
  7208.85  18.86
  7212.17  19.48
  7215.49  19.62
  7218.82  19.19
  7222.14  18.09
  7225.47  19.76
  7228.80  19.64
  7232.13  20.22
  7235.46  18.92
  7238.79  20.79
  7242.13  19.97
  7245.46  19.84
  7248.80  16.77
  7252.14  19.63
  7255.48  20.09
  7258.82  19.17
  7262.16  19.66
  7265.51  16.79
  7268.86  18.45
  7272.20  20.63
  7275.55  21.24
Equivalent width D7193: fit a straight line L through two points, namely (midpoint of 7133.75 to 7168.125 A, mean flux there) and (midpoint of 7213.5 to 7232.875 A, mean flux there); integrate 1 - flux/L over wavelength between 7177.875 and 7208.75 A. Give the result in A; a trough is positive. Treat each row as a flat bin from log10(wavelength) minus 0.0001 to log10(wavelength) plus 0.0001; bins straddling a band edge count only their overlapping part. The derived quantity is -1.3 A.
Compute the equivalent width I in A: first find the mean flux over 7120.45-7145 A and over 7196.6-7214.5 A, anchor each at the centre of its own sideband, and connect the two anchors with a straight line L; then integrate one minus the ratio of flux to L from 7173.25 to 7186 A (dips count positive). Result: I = 0.5 A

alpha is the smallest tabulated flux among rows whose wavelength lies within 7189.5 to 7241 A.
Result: 18.09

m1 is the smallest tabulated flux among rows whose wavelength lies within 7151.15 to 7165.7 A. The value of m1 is 19.28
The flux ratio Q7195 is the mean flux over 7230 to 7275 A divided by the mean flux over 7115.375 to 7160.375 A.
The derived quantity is 0.99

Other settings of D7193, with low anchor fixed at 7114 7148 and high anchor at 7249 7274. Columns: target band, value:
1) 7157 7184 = -0.3 A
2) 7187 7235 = -1.7 A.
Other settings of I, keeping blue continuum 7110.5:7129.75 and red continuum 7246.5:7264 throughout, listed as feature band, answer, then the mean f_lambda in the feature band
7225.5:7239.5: -0.45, 19.8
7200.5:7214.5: -0.77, 20.4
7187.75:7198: -0.51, 20.4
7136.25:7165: 0.40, 19.4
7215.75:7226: 0.14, 19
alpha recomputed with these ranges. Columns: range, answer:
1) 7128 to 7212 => 17.25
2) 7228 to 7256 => 16.77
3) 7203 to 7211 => 18.86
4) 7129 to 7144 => 18.36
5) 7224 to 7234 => 19.64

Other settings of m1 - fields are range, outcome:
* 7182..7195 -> 19.23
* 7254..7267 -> 16.79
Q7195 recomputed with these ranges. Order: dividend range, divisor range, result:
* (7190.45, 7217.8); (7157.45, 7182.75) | 1.03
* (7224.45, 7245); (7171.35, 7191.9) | 1.01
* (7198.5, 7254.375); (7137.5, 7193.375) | 1.00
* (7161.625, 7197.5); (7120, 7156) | 1.01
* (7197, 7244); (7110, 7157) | 1.01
